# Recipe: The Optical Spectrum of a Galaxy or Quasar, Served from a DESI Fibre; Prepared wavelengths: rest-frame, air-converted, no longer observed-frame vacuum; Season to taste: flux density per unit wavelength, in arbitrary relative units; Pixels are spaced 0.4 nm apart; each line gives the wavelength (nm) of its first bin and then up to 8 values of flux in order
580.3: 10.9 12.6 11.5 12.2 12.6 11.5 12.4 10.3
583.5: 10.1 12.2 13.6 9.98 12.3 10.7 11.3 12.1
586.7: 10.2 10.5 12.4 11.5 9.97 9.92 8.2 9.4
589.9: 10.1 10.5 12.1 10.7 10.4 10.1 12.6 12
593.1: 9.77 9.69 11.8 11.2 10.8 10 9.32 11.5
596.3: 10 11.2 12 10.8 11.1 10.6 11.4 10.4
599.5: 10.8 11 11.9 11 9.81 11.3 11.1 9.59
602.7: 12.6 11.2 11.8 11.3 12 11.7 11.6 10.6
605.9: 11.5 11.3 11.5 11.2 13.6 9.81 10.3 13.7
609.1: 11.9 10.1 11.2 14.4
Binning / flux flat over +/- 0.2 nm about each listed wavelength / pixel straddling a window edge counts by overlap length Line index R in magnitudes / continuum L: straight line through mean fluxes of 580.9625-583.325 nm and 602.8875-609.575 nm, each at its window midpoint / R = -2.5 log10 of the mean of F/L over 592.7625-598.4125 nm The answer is 0.09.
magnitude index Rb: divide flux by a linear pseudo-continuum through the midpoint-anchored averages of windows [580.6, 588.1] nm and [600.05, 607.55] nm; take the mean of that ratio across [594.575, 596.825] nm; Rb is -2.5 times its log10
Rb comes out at 0.100 mag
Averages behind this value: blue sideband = 11.6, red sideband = 11.4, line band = 10.4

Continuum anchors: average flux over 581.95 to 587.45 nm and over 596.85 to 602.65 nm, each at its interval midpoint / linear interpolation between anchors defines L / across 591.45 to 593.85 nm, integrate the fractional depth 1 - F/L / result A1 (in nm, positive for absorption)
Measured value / 0.07 nm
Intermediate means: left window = 11.4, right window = 11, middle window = 10.8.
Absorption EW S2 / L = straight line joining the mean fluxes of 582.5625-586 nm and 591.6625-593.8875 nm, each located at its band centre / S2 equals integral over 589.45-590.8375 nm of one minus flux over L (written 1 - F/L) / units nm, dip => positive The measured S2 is 0.06 nm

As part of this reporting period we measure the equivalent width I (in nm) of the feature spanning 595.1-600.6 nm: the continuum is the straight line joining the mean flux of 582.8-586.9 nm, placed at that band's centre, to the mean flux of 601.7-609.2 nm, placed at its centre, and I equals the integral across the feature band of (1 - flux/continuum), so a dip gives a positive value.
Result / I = 0.25 nm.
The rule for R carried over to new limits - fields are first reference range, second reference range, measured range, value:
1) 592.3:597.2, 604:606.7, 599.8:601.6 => 0.018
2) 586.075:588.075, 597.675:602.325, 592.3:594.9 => 0.010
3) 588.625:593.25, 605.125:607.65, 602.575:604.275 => -0.032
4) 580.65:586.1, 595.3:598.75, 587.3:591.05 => 0.084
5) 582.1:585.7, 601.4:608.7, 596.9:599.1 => 0.030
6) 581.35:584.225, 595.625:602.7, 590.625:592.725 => 0.007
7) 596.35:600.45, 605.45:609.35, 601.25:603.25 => 0.015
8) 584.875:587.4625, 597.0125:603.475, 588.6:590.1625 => 0.188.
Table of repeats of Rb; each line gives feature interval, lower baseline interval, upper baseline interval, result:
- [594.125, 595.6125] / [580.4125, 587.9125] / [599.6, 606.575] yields 0.10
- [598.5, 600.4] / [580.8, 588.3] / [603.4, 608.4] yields 0.04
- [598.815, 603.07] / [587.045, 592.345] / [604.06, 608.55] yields 0.02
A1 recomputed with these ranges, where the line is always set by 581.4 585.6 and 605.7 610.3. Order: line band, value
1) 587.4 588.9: 0.10 nm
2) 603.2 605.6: 0.02 nm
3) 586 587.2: 0.06 nm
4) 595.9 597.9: 0.09 nm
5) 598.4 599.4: 0.06 nm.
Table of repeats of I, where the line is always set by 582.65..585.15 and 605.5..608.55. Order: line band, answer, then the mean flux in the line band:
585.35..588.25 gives 0.06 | 11.2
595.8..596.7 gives 0.05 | 10.8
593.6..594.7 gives 0.02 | 11.2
